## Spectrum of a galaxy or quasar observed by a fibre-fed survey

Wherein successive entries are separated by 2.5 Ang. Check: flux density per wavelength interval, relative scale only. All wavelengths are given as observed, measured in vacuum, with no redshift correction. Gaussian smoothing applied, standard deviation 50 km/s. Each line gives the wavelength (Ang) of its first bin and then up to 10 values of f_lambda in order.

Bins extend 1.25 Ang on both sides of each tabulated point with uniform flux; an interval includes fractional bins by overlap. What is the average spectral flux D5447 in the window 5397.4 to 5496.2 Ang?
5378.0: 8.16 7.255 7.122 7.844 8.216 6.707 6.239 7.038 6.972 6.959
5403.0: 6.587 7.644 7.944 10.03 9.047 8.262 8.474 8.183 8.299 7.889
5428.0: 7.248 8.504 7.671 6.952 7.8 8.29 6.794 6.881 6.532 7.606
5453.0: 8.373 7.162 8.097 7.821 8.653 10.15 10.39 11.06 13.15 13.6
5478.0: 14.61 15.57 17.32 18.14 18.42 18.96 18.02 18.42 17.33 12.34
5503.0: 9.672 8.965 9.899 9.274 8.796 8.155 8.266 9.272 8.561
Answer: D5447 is 10.2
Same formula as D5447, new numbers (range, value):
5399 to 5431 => 8.06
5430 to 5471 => 8.1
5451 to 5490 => 12.2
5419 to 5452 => 7.6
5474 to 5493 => 16.7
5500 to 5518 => 9.38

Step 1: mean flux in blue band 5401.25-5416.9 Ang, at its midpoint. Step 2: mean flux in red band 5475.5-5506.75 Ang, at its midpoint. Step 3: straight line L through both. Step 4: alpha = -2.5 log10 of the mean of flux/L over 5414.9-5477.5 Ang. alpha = 0.31 mag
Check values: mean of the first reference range 8.21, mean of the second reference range 15.6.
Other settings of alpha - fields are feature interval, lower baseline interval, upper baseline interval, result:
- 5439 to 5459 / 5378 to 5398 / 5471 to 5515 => 0.443 mag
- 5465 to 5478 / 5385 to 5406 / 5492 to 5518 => -0.158 mag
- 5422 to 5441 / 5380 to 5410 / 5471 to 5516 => 0.240 mag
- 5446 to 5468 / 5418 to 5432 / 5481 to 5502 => 0.466 mag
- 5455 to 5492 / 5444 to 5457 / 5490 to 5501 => -0.032 mag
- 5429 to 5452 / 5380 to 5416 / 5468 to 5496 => 0.487 mag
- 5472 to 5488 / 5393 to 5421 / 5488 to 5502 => -0.012 mag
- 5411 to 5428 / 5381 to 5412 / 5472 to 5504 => 0.142 mag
